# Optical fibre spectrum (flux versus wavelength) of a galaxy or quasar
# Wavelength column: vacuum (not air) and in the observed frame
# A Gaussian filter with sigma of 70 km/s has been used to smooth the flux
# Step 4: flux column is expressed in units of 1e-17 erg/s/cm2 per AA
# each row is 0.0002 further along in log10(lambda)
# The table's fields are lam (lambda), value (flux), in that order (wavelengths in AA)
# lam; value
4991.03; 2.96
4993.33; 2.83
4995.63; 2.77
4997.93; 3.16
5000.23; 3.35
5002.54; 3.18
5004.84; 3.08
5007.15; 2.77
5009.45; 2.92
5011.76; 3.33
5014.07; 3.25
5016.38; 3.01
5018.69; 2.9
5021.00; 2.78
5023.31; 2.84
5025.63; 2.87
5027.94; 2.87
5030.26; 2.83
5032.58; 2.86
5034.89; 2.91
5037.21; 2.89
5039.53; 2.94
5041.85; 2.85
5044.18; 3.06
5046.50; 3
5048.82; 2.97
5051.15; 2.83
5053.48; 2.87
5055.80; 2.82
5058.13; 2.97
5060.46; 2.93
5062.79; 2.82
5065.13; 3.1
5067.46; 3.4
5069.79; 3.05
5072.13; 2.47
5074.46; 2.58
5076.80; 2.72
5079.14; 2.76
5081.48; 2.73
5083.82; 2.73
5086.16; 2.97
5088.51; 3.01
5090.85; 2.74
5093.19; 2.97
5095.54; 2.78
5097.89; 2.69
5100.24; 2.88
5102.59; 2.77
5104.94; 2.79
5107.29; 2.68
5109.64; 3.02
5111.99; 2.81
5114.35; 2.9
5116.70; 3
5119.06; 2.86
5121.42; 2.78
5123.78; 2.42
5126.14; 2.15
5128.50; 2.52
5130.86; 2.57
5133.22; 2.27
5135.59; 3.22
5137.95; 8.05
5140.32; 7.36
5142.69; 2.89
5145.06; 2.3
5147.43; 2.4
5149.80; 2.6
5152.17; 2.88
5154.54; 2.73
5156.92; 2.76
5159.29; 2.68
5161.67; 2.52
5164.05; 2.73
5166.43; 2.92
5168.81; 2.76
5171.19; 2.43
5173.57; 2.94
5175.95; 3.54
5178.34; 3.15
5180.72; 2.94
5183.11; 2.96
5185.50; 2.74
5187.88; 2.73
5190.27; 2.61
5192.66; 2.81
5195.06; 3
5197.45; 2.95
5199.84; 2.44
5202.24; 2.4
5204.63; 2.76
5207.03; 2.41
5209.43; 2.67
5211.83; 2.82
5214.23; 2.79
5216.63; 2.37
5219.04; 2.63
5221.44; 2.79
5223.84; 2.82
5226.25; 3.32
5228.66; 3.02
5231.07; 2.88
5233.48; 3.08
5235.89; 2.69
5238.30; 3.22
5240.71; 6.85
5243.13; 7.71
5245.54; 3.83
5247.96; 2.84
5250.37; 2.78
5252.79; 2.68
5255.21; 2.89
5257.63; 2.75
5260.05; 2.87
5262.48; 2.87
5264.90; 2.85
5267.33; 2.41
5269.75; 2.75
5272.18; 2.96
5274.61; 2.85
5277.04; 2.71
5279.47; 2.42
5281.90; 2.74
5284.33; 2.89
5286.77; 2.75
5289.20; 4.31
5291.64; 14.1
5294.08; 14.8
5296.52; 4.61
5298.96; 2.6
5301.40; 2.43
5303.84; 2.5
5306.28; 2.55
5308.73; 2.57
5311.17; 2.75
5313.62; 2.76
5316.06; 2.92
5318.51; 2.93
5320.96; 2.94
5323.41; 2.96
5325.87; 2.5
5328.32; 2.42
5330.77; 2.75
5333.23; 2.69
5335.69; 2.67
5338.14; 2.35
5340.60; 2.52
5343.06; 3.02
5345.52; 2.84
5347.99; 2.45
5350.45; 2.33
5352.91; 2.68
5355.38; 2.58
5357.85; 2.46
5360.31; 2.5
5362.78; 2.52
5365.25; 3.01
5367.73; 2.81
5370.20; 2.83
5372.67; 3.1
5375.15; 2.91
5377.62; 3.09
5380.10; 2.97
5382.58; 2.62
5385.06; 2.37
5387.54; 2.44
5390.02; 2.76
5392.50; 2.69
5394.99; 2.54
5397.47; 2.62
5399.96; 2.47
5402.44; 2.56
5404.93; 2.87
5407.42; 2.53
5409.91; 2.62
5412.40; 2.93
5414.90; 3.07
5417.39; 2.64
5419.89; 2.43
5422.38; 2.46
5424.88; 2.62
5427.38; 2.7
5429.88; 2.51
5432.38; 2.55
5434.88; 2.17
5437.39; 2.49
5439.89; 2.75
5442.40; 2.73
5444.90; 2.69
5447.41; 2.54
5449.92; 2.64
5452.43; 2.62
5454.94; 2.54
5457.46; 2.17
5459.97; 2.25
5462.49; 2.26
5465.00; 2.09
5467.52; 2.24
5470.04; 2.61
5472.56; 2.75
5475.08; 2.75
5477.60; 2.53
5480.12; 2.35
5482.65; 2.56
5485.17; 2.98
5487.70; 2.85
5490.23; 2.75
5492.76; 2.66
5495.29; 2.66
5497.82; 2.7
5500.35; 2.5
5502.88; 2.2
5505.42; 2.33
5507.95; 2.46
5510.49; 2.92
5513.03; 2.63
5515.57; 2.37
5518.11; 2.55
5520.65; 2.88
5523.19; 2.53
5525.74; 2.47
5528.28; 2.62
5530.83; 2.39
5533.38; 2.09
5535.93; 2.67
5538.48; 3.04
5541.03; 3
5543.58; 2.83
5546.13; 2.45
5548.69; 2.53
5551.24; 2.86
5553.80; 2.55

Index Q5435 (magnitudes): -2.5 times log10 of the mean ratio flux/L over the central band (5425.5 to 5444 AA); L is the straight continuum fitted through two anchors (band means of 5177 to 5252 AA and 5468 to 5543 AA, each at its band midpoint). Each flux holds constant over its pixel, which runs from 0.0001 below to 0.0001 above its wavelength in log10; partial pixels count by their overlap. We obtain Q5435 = 0.07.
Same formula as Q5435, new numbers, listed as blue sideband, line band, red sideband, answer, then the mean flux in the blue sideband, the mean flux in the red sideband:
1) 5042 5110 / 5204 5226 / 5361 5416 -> 0.04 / 2.86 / 2.74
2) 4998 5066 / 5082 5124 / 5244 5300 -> 0.16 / 2.96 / 4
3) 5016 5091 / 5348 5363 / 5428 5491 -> 0.05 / 2.88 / 2.53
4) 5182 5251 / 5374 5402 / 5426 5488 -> 0.01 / 3.14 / 2.53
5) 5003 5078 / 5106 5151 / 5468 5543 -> -0.12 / 2.92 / 2.61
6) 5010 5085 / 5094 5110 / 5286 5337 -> 0.12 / 2.9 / 3.98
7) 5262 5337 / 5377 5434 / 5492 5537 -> 0.16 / 3.58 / 2.53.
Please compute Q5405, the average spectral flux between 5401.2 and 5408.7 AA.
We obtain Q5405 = 2.65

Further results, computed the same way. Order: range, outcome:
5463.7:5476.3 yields 2.49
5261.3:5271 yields 2.72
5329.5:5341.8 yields 2.6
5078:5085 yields 2.74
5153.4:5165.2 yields 2.68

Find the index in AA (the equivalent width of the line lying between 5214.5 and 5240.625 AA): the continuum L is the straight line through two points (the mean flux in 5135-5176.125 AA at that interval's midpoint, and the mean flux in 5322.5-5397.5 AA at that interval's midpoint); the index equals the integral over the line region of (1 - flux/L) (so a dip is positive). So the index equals 0.3 AA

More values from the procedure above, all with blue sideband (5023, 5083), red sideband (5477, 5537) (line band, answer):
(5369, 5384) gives -1.44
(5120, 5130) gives 1.24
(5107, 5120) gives -0.24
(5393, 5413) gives 0.04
